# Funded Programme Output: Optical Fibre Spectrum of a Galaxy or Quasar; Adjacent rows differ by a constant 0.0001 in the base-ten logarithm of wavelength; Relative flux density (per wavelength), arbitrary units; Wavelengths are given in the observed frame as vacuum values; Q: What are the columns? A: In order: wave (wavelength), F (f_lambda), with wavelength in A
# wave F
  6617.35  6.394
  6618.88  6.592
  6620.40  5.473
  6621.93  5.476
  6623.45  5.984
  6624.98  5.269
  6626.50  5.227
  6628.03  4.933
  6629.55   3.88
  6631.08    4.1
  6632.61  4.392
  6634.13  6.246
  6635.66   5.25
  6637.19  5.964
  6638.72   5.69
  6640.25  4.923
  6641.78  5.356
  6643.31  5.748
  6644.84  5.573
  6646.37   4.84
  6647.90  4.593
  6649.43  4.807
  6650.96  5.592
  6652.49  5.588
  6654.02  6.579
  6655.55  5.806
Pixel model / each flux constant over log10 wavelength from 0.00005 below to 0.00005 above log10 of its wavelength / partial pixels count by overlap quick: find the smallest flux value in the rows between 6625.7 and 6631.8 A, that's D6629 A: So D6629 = 3.88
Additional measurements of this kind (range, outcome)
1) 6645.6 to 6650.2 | 4.593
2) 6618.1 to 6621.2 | 5.473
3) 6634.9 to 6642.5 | 4.923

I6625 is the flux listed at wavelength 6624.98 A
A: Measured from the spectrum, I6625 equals 5.269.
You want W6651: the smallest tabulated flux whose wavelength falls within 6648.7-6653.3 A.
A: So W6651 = 4.807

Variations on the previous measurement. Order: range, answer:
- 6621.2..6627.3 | 5.227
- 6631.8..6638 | 4.392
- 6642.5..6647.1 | 4.84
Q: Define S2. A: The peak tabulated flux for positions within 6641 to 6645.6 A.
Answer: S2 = 5.748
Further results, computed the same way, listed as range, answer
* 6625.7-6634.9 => 6.246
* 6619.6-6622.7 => 5.476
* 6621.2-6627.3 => 5.984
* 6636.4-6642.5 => 5.964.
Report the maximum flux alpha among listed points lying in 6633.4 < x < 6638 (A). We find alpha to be 6.246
